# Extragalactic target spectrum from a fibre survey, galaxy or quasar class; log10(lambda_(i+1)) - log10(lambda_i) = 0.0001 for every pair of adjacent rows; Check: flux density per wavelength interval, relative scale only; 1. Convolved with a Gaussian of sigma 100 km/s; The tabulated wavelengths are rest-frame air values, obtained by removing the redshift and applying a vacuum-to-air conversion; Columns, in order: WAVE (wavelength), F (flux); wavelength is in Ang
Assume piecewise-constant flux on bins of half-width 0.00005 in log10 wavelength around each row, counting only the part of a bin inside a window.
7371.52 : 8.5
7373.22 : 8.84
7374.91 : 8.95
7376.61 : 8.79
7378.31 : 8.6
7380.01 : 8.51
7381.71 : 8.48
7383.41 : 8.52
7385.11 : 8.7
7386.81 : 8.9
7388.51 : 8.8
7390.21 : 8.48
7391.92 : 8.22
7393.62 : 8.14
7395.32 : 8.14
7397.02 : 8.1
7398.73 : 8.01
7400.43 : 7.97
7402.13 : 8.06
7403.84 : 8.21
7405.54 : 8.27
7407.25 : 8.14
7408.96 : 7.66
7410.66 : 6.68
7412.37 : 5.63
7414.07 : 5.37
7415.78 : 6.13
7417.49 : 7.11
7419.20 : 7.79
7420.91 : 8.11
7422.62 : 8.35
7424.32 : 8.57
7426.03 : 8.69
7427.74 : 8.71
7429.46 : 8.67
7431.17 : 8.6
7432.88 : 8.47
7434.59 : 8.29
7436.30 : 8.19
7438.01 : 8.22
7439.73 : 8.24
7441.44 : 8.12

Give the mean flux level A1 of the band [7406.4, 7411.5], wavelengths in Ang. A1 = 7.5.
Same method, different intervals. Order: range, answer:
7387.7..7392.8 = 8.49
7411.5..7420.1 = 6.41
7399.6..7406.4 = 8.13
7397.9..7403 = 8.02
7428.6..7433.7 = 8.58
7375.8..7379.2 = 8.69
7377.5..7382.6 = 8.53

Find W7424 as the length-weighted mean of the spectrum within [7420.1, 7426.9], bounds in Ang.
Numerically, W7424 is 8.44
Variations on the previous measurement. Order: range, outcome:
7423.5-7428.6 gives 8.65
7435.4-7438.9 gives 8.2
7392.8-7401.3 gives 8.08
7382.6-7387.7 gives 8.71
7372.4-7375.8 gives 8.91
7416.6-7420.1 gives 7.43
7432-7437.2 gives 8.33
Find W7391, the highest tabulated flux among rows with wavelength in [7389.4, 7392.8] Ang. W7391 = 8.48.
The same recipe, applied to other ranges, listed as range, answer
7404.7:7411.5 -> 8.27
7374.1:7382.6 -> 8.95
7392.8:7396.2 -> 8.14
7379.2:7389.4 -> 8.9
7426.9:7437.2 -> 8.71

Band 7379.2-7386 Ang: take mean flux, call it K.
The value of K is 8.56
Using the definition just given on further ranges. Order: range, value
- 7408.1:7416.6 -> 6.3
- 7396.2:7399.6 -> 8.05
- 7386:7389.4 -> 8.85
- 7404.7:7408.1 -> 8.19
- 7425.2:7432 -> 8.66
